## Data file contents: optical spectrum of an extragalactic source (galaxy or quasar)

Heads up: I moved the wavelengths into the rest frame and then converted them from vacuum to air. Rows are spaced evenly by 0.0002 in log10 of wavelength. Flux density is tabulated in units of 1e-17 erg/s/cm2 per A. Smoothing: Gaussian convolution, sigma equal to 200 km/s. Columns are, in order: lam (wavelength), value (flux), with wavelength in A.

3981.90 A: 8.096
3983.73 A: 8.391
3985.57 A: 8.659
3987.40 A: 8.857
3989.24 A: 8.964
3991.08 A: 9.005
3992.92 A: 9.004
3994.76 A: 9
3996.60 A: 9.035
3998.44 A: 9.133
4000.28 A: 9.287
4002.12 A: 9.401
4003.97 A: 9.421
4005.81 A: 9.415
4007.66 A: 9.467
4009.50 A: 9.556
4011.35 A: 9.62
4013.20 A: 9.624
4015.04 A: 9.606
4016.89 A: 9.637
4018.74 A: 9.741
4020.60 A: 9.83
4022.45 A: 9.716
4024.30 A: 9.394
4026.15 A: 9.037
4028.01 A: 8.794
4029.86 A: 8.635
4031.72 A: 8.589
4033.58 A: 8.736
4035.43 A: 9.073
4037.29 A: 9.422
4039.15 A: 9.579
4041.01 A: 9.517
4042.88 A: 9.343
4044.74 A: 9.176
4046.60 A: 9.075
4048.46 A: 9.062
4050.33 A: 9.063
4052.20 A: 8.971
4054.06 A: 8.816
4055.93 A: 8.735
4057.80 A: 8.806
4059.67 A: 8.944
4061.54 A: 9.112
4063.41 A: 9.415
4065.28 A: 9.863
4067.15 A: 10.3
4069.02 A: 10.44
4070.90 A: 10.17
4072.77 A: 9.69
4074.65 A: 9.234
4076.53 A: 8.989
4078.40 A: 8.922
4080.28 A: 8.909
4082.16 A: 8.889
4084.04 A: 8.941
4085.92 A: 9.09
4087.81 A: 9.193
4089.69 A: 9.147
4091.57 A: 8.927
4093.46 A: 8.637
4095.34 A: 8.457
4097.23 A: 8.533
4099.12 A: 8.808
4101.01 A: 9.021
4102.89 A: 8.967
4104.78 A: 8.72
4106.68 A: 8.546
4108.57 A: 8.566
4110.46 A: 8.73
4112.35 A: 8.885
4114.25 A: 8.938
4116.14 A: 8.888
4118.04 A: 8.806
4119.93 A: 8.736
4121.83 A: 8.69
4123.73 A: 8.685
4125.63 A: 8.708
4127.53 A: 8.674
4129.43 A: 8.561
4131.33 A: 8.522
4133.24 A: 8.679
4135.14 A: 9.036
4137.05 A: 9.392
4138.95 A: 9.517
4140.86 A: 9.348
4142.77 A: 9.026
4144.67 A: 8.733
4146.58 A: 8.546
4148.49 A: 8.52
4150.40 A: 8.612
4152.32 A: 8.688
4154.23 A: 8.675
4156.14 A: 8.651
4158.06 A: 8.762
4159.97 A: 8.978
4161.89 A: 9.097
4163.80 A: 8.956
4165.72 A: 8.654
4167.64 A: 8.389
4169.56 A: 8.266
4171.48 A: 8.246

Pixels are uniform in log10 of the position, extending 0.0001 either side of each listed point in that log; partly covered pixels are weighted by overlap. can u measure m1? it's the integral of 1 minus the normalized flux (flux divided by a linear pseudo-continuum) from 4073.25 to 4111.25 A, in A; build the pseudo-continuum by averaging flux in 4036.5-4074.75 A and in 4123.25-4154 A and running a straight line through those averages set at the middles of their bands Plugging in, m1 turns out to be 1.1 A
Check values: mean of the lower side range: 9.37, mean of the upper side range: 8.83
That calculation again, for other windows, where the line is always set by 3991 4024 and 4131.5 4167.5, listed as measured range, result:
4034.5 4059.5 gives 0.4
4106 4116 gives 0.3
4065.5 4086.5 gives -0.6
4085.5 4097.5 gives 0.3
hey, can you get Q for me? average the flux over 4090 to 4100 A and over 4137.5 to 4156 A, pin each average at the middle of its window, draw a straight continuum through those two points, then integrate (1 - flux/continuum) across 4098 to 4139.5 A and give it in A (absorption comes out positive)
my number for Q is -0.2 A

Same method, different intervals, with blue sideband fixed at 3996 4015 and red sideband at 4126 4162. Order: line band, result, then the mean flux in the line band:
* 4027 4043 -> 0.4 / 9.06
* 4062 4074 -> -1.0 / 9.93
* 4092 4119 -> 0.7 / 8.75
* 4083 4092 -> 0.0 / 9.07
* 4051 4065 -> 0.3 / 9.01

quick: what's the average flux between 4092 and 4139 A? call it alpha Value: 8.78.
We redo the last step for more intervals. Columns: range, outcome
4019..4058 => 9.13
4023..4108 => 9.1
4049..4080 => 9.33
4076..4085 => 8.93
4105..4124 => 8.75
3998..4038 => 9.33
